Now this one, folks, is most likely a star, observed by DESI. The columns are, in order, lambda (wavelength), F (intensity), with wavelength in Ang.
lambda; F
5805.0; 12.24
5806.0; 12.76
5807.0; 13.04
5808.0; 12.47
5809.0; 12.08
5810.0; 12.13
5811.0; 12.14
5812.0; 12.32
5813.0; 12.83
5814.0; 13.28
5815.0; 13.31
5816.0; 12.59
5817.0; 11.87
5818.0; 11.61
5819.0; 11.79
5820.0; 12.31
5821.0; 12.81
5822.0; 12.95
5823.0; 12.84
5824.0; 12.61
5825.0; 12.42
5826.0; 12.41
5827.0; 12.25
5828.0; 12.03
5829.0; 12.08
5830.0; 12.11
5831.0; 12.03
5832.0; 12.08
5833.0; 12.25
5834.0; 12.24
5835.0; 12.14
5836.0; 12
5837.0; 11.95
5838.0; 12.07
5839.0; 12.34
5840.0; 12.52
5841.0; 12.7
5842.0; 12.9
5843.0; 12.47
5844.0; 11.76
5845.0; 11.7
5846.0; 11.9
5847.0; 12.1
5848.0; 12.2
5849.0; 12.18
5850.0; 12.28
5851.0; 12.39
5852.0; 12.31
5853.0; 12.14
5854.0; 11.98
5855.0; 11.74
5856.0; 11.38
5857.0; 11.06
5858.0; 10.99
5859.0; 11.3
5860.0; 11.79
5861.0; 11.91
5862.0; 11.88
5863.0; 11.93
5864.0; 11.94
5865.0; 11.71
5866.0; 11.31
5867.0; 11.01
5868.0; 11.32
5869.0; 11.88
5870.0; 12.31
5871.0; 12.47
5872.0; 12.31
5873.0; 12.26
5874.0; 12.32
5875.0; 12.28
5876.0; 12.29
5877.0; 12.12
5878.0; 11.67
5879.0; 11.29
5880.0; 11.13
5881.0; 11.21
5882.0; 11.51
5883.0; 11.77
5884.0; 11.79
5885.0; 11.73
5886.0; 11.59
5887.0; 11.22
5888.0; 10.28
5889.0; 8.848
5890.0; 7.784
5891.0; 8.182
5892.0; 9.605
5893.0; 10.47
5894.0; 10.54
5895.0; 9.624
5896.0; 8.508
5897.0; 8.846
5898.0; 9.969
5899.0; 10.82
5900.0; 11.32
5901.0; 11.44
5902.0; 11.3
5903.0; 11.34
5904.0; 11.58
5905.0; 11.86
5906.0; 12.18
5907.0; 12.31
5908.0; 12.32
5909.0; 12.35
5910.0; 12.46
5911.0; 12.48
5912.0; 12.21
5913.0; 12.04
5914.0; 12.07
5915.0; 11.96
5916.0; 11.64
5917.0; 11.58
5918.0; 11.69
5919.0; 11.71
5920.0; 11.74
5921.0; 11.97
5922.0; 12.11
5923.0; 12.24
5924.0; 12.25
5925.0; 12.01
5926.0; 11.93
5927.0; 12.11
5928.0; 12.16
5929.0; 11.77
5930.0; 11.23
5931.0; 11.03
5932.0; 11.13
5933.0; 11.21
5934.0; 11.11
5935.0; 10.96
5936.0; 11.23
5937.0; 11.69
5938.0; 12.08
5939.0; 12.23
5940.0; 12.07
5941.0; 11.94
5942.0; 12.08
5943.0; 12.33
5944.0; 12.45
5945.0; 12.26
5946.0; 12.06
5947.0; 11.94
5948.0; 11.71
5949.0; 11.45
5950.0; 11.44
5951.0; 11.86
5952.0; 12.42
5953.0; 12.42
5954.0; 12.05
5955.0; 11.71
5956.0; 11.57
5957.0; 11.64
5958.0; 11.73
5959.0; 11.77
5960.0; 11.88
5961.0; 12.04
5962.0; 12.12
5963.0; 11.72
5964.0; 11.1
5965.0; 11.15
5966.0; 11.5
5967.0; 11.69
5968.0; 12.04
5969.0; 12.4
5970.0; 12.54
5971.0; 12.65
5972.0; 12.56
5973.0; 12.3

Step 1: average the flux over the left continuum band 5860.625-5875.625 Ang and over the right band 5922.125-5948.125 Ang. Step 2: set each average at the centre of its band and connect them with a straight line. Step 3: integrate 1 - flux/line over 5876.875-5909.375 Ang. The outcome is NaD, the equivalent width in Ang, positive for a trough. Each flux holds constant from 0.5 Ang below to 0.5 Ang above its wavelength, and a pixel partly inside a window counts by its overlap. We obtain 2.9 Ang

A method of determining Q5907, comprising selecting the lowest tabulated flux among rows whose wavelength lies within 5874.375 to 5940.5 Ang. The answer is 7.784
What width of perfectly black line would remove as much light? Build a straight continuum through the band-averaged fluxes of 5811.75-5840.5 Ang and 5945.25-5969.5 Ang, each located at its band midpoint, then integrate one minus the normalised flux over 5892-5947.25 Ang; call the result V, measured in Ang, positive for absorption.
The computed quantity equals 1.8 Ang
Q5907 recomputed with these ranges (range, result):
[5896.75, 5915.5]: 8.846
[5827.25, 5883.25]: 10.99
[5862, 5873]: 11.01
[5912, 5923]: 11.58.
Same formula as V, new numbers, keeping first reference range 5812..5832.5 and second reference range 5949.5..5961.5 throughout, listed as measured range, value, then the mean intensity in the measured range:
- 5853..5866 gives 0.66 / 11.6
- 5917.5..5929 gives 0.02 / 12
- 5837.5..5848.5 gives 0.07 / 12.2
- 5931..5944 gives 0.30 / 11.7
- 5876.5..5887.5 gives 0.56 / 11.5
